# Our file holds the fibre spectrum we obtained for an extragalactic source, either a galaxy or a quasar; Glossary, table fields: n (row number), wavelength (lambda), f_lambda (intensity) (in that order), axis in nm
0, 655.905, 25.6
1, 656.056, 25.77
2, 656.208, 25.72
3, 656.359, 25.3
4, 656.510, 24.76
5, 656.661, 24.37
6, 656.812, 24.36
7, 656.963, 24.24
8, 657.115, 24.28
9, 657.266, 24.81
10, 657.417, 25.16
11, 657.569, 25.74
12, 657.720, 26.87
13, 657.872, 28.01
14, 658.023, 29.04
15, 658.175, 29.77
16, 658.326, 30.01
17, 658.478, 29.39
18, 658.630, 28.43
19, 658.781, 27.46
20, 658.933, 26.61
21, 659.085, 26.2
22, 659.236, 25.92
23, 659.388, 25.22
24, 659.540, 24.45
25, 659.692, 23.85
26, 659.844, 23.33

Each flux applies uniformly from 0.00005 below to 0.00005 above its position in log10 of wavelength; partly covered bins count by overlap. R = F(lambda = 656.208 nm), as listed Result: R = 25.72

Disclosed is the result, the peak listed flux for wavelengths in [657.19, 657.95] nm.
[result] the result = 28.01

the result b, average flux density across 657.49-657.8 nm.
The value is 26.3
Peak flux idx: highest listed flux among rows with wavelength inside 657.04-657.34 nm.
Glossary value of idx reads 24.81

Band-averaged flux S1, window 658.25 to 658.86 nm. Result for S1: 28.8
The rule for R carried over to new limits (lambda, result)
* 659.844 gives 23.33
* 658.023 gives 29.04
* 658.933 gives 26.61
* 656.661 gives 24.37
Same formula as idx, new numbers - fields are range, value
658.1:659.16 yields 30.01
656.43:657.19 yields 24.76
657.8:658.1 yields 29.04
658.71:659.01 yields 27.46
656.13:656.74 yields 25.72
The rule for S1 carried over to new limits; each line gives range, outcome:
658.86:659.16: 26.4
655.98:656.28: 25.7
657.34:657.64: 25.4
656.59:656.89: 24.4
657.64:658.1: 27.9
